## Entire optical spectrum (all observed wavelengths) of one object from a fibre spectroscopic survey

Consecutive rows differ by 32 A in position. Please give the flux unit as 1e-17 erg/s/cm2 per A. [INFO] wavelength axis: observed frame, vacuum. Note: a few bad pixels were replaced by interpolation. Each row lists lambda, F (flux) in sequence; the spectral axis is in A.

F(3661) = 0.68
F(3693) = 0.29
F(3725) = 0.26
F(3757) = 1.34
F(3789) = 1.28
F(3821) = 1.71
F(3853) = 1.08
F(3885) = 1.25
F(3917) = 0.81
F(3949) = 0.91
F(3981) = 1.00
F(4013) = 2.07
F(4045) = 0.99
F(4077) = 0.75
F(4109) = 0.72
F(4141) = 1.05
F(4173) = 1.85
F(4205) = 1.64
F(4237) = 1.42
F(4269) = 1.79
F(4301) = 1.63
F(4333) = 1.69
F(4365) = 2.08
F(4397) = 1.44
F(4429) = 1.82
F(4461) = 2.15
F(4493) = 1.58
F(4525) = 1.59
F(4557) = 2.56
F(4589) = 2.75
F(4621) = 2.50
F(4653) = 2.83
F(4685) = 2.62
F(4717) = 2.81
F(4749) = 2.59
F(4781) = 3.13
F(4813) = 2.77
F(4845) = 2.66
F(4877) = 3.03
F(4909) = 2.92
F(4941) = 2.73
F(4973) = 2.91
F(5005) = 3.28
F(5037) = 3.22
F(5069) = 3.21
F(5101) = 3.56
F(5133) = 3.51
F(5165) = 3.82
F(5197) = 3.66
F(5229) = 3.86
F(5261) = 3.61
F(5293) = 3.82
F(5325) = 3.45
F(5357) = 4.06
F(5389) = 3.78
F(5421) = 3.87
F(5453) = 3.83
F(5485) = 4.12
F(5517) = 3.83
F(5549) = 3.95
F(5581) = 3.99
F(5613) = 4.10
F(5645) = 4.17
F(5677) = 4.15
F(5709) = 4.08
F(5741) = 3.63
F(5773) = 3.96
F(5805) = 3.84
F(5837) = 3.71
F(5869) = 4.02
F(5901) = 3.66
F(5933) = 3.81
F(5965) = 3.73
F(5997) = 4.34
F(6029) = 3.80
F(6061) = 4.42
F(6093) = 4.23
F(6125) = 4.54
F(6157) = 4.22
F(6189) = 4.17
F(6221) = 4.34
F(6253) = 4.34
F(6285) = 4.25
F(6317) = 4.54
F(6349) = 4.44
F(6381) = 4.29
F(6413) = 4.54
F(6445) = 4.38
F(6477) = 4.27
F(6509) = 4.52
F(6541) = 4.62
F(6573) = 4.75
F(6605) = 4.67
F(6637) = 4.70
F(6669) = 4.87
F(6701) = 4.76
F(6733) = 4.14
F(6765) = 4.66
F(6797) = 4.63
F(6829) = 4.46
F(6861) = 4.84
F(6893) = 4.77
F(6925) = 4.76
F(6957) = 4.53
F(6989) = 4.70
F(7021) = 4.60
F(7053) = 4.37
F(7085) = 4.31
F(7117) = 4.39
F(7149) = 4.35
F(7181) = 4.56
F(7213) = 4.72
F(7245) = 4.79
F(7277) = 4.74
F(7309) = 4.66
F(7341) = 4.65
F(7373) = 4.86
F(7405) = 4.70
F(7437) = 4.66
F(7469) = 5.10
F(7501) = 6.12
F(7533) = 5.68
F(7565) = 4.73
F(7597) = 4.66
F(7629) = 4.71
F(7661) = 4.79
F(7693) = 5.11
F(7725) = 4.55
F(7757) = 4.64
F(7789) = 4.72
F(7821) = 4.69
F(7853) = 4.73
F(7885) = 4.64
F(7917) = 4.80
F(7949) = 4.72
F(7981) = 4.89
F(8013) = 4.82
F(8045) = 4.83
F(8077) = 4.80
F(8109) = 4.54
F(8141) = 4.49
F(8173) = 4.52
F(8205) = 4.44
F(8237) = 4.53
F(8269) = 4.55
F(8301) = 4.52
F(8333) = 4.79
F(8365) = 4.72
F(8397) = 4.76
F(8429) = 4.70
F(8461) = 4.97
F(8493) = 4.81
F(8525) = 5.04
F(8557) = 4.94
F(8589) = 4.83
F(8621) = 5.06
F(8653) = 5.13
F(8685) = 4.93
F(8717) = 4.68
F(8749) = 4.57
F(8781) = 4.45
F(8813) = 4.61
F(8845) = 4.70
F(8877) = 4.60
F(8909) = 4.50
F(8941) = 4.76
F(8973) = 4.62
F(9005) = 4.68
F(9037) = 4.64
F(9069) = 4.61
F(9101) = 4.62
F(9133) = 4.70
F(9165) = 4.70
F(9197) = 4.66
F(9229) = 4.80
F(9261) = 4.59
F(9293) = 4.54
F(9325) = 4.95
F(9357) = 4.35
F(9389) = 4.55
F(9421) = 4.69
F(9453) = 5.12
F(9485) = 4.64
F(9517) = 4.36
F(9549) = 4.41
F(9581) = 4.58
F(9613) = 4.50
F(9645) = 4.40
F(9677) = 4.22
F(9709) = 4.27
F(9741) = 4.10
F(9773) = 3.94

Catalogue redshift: 0.14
